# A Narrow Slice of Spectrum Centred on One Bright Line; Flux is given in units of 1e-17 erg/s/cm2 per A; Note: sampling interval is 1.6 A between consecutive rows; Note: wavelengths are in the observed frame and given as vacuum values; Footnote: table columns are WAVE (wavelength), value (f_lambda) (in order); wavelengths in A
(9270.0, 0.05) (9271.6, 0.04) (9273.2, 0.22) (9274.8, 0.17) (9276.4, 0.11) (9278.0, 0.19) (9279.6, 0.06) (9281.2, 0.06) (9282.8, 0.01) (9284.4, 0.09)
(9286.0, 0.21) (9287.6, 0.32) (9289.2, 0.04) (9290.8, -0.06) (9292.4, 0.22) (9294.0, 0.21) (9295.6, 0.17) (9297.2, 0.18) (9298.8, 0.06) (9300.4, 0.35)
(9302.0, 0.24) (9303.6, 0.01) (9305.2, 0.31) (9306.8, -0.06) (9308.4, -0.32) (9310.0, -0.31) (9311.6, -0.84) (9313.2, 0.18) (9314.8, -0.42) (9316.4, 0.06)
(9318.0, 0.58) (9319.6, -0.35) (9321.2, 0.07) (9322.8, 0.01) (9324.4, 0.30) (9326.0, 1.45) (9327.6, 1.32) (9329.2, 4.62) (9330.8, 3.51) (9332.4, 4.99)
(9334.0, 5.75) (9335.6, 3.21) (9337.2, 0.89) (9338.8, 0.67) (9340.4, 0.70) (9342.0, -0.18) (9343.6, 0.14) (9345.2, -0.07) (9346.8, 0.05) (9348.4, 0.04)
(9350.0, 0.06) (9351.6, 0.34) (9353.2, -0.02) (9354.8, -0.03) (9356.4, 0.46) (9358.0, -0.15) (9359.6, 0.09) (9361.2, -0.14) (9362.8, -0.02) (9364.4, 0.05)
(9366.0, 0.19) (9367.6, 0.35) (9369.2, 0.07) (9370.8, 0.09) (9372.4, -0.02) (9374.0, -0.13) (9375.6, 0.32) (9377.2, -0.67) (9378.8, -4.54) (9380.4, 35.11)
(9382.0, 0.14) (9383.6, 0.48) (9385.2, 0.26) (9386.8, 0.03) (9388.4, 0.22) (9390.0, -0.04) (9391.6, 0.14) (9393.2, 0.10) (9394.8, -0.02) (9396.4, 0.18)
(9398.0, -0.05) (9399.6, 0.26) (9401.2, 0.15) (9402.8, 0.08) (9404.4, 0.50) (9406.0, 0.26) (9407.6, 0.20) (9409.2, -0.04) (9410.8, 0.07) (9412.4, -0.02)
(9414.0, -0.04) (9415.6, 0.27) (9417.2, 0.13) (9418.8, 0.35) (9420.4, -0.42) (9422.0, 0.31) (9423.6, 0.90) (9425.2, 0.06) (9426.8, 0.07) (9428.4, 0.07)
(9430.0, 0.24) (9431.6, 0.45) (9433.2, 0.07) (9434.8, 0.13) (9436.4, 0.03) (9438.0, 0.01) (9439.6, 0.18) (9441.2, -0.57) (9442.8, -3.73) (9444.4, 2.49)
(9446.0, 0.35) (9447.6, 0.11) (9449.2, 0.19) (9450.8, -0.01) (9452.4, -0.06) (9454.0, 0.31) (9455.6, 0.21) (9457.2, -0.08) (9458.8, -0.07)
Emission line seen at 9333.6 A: [O III] 5007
